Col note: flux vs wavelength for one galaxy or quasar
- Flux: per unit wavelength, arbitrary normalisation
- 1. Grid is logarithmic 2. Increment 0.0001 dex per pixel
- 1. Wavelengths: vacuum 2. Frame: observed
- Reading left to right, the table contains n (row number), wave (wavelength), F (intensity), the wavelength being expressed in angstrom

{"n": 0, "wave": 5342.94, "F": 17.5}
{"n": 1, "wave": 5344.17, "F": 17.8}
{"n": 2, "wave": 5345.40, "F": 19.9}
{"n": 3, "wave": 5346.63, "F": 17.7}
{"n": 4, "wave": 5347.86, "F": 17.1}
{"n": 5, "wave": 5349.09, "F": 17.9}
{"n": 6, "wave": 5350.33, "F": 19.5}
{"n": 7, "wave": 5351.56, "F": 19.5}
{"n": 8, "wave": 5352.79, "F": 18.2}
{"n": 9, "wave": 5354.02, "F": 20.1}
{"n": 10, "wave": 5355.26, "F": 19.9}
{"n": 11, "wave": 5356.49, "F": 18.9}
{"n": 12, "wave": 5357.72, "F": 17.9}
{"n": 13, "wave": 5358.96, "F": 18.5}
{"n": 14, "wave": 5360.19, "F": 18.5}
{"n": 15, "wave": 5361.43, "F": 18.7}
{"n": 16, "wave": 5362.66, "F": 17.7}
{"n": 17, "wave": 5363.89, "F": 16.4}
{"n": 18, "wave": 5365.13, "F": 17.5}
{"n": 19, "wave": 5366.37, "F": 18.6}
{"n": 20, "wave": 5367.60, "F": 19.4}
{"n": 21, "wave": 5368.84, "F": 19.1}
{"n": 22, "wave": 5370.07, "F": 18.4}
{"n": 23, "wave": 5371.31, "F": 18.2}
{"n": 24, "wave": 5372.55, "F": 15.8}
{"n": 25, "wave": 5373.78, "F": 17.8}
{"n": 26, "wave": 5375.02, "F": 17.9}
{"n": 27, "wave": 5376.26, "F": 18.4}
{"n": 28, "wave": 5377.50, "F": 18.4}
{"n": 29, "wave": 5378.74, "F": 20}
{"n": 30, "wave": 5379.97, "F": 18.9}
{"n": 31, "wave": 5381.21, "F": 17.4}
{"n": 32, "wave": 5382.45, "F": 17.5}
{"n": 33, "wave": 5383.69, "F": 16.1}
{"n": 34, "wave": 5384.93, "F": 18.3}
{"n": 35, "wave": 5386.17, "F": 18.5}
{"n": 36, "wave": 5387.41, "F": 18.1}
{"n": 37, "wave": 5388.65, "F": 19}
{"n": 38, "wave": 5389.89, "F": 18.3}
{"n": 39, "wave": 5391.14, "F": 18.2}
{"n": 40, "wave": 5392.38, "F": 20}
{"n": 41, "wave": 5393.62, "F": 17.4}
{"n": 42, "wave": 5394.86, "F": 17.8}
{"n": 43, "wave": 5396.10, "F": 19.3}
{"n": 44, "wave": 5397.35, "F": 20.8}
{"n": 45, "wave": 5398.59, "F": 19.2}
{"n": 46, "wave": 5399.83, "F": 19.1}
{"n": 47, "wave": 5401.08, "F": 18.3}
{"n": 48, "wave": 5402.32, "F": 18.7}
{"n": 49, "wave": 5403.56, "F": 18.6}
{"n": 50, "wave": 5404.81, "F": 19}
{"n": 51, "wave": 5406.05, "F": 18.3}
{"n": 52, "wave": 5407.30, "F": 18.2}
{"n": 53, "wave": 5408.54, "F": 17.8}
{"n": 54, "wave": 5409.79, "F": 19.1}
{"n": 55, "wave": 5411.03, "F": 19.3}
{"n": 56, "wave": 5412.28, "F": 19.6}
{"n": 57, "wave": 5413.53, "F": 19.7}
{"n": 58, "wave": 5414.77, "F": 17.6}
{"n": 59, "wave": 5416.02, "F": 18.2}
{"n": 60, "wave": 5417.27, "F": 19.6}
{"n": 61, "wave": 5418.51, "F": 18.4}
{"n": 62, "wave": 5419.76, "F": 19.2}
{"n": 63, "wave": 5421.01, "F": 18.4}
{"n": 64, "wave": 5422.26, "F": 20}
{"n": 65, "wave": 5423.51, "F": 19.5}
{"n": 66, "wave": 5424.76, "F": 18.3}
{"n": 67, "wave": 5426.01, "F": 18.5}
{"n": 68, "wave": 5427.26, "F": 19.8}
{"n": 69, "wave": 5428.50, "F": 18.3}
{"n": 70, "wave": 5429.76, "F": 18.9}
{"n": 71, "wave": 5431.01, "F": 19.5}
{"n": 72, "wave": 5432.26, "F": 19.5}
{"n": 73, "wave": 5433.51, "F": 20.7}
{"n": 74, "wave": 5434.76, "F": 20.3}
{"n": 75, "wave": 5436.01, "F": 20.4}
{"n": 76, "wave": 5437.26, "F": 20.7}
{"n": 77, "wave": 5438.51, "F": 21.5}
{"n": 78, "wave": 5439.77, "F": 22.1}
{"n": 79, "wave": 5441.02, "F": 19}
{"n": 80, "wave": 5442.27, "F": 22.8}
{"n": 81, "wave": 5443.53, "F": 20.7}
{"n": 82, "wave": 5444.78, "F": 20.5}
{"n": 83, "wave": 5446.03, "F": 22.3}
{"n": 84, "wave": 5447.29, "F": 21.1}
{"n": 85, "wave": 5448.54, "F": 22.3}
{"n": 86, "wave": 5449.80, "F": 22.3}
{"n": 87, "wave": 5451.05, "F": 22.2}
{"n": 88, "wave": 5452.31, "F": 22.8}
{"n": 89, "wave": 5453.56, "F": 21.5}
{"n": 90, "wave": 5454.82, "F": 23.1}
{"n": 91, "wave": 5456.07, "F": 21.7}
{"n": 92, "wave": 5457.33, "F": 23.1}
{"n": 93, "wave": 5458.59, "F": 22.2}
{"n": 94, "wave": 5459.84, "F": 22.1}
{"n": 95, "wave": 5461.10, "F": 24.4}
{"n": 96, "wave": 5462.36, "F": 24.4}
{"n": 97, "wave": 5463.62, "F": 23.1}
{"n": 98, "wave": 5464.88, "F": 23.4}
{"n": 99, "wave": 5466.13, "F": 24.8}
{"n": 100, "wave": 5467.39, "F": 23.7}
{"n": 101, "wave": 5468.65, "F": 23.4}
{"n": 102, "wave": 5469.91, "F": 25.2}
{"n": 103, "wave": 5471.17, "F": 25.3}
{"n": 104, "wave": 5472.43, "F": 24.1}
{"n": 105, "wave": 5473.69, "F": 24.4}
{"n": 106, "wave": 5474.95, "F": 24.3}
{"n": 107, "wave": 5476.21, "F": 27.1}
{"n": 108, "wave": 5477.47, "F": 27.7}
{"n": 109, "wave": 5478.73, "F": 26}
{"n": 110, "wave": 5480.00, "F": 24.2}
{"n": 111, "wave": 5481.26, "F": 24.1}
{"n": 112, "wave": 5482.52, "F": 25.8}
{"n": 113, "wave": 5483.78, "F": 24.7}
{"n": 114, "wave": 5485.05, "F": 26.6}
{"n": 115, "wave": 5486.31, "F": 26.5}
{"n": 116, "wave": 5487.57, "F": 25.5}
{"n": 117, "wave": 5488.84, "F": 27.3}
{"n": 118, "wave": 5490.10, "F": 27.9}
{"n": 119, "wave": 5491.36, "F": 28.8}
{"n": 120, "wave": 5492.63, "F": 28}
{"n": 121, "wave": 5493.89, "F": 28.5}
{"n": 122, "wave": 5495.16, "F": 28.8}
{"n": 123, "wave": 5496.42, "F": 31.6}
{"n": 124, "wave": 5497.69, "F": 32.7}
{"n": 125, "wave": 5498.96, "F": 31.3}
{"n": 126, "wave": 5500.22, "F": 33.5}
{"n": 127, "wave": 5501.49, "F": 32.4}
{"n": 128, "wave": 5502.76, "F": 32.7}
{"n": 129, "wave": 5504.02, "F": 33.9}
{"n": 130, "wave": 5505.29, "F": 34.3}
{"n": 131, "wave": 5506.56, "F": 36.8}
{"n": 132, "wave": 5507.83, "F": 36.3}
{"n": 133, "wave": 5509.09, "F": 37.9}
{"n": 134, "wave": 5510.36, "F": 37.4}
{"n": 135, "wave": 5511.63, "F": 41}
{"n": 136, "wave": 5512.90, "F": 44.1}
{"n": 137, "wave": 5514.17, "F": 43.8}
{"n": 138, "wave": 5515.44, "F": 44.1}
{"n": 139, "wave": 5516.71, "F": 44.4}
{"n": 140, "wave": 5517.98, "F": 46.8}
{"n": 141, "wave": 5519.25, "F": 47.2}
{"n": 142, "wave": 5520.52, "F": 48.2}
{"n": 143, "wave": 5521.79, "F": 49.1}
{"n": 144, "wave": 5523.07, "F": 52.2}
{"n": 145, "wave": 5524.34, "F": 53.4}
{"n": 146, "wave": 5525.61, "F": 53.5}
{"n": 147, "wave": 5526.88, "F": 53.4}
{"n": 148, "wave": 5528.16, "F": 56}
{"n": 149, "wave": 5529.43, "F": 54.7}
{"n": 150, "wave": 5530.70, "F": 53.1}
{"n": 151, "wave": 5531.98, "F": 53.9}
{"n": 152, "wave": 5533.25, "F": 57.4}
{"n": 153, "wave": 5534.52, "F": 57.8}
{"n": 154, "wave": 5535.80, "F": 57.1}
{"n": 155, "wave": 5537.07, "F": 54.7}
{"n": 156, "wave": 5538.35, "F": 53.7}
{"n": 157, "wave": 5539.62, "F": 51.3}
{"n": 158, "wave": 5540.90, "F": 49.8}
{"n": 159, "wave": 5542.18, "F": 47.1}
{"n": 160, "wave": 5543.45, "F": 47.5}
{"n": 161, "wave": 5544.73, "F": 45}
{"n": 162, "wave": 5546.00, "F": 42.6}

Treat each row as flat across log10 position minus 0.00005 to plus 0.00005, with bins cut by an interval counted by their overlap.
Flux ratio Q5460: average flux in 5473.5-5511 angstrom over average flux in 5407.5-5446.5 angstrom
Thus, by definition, 1.51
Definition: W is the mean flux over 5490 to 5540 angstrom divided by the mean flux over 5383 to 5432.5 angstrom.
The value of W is 2.3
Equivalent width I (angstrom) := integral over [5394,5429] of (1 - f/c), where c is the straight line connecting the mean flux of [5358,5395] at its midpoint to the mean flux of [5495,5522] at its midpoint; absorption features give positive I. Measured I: 6.9 angstrom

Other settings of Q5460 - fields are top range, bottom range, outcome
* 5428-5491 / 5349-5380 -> 1.25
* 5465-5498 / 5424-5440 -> 1.33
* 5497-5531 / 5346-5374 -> 2.35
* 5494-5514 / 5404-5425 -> 1.86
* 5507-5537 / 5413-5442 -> 2.50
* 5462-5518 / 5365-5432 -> 1.63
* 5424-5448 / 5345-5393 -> 1.10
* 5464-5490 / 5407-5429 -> 1.34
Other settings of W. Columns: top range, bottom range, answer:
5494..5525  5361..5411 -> 2.15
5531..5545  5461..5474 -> 2.17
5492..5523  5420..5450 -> 1.87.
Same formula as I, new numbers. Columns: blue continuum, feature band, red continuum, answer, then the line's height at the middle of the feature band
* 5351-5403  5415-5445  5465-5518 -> 5.4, 24.1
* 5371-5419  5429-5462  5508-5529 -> 9.4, 30.1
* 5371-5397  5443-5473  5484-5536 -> 8.0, 31.3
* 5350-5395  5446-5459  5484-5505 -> 1.8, 25.8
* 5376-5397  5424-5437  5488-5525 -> 3.1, 25.4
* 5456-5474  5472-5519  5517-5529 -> 7.7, 38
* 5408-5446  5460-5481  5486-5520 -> 2.8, 28.5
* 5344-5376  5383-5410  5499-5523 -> 5.8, 23.7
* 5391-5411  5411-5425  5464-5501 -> 1.0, 20.4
